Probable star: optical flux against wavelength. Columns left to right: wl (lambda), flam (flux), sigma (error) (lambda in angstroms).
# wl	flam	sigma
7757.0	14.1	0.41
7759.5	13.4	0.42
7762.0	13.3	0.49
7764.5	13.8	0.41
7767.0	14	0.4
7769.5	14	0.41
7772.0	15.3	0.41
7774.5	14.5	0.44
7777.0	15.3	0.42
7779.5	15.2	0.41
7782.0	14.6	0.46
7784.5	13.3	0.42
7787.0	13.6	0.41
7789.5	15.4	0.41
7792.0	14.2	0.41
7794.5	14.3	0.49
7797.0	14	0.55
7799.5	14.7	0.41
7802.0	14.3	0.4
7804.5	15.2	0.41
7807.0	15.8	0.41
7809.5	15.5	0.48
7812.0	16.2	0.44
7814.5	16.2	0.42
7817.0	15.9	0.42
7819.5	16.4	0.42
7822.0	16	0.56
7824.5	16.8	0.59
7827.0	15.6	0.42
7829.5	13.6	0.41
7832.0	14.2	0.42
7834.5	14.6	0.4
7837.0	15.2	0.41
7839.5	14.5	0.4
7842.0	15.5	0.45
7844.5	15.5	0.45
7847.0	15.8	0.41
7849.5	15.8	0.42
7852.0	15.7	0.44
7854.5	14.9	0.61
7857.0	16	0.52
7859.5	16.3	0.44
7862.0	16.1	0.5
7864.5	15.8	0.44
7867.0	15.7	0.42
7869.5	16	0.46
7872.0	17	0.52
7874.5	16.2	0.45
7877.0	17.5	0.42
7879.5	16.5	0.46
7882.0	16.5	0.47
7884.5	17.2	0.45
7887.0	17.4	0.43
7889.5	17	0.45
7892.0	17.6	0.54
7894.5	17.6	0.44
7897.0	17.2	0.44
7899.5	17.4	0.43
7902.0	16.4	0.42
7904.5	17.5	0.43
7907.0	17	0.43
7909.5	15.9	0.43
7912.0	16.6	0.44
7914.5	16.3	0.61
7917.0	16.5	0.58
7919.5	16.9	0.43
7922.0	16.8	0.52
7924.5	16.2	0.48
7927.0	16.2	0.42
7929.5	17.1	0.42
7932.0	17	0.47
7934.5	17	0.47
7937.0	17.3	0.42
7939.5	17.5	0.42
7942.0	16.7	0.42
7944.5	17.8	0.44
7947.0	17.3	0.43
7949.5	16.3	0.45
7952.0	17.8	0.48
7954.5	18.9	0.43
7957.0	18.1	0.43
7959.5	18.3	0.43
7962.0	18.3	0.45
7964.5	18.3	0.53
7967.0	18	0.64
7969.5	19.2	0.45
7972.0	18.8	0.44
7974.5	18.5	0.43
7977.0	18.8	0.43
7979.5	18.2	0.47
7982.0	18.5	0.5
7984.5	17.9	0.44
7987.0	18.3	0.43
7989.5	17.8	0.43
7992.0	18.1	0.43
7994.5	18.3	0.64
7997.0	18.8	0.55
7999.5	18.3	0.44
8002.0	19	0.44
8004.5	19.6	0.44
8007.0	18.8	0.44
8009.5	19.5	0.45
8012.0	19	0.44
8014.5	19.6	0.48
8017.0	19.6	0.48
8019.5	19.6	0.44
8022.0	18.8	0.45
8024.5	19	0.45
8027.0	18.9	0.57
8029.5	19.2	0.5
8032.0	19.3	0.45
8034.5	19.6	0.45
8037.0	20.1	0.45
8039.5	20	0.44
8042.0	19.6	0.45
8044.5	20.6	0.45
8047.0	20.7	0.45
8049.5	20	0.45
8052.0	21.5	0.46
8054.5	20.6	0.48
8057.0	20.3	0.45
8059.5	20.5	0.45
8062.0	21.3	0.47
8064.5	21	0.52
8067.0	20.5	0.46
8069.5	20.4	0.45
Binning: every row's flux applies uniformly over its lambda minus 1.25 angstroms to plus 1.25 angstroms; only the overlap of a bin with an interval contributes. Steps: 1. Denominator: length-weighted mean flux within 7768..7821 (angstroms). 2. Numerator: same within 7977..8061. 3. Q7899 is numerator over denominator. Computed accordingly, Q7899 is 1.29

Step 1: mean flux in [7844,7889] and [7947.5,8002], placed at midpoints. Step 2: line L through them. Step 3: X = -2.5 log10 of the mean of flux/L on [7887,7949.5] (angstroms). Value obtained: 0.02 mag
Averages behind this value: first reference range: 16.2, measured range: 16.9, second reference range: 18.3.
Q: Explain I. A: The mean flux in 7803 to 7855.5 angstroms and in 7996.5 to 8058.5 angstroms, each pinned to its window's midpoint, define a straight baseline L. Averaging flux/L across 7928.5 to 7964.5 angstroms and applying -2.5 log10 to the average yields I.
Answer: 0.02 mag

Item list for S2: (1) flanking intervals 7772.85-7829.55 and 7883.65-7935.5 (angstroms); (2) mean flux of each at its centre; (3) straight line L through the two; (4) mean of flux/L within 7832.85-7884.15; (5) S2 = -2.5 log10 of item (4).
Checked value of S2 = 0.01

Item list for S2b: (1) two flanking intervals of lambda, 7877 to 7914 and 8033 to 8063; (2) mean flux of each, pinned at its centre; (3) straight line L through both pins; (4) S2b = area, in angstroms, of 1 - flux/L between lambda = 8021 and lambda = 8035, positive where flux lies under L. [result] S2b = 0.6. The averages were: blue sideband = 17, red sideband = 20.4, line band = 19.1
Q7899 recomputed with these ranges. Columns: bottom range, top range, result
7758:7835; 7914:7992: 1.19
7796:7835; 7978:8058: 1.26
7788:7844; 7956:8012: 1.22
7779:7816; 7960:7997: 1.24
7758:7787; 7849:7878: 1.13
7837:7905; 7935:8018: 1.12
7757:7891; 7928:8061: 1.22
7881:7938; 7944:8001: 1.08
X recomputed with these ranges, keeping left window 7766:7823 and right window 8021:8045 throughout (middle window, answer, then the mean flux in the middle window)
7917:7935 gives 0.05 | 16.7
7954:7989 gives -0.01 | 18.4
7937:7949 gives 0.03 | 17.3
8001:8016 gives -0.01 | 19.3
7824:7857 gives 0.04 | 15.2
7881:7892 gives -0.03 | 17.1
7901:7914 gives 0.03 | 16.7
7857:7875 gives 0.01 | 16.1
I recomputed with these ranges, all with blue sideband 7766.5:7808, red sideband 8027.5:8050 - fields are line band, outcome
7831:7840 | 0.07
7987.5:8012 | 0.02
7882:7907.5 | -0.02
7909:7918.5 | 0.06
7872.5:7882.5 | -0.02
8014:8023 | 0.00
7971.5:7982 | 0.00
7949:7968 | 0.01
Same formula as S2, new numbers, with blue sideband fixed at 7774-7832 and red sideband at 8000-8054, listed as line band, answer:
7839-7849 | 0.03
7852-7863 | 0.02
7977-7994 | 0.03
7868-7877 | 0.00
